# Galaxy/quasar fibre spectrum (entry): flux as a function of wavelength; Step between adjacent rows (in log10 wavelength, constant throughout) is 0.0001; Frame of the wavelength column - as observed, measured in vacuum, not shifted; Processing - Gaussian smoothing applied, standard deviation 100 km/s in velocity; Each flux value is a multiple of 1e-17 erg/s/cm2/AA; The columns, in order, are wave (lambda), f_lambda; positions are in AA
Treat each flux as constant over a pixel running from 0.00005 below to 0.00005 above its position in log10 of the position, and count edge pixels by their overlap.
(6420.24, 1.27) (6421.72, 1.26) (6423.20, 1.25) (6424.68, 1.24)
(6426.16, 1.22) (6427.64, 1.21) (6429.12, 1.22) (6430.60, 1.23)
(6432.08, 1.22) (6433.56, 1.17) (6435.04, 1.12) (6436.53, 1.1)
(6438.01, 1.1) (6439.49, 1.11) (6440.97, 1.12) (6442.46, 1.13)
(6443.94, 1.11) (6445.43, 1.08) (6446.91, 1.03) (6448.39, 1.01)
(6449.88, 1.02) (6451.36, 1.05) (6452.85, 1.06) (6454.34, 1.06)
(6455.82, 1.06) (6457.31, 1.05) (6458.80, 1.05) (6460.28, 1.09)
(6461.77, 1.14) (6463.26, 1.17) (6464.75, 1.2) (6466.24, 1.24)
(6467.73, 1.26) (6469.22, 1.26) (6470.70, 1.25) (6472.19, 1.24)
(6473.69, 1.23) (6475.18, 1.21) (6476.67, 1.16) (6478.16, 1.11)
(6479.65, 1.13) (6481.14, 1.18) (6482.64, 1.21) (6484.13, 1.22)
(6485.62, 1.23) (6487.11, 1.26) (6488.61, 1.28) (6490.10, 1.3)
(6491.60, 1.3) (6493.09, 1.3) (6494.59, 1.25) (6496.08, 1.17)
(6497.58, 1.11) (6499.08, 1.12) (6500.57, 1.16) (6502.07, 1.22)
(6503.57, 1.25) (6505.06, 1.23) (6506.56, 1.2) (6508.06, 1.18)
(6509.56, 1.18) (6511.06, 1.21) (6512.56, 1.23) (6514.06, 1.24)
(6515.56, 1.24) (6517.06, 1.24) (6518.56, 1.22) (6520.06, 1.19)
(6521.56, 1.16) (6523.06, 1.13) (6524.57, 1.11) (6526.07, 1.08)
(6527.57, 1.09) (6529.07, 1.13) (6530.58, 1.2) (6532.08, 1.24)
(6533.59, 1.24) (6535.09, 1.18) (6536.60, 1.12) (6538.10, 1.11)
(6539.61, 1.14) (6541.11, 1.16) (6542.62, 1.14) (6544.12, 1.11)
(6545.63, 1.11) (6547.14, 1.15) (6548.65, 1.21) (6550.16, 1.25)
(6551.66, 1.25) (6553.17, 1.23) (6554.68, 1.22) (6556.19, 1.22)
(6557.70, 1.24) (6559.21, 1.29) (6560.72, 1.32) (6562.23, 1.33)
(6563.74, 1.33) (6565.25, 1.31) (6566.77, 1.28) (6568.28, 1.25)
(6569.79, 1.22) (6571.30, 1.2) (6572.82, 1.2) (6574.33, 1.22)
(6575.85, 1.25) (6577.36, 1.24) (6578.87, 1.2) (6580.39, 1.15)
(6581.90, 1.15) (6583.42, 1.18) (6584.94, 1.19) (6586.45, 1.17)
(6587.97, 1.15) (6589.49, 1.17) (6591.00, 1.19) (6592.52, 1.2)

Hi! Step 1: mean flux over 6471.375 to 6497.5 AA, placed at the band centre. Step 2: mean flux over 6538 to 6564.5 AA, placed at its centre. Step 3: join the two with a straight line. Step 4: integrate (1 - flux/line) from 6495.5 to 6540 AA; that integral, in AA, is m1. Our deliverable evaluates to 1.4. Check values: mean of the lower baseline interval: 1.22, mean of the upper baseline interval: 1.21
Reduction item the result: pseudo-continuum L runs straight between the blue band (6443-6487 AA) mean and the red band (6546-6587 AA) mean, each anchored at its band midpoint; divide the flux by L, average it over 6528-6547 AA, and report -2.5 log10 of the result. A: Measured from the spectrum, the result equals 0.05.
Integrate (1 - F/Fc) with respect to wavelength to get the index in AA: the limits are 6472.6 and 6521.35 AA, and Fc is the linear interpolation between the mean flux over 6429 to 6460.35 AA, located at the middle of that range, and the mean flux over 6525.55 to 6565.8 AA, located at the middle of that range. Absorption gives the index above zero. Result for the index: -2.6 AA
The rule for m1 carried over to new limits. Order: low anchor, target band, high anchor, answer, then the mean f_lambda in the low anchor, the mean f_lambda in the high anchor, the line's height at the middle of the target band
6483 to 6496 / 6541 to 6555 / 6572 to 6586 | 0.42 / 1.26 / 1.2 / 1.22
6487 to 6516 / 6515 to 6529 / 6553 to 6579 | 0.81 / 1.22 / 1.25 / 1.23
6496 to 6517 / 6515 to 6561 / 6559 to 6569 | 2.64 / 1.2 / 1.3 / 1.25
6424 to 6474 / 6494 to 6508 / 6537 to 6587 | -0.17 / 1.14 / 1.21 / 1.17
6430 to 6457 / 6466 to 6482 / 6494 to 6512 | -0.85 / 1.1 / 1.19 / 1.14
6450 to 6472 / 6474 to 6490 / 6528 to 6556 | -0.78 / 1.14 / 1.18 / 1.15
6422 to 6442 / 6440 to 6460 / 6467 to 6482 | 2.08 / 1.18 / 1.2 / 1.19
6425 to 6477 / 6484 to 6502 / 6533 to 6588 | -0.87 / 1.14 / 1.21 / 1.17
